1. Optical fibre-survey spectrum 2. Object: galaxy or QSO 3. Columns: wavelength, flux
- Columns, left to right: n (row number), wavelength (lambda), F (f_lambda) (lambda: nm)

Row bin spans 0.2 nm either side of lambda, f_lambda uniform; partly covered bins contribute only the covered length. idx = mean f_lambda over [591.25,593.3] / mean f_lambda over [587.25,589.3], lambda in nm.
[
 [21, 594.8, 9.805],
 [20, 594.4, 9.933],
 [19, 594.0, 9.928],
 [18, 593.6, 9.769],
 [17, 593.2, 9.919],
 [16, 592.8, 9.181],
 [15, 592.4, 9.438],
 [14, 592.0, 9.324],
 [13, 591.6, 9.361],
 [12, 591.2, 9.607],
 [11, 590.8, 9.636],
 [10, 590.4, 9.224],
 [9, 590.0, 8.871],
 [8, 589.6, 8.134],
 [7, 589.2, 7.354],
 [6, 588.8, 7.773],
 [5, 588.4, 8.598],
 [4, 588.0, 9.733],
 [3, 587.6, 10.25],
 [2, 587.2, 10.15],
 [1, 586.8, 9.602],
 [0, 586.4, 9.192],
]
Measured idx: 1.06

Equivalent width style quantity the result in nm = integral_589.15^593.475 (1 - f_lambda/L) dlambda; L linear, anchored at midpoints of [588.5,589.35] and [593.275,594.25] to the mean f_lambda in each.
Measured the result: -0.20 nm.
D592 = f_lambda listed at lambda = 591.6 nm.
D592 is 9.361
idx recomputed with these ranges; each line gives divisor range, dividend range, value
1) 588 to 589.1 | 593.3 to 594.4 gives 1.18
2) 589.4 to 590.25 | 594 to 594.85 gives 1.16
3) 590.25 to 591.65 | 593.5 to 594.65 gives 1.04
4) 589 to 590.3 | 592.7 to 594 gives 1.18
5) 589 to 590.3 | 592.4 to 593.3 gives 1.16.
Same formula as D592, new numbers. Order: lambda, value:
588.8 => 7.773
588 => 9.733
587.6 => 10.25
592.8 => 9.181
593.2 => 9.919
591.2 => 9.607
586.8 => 9.602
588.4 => 8.598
